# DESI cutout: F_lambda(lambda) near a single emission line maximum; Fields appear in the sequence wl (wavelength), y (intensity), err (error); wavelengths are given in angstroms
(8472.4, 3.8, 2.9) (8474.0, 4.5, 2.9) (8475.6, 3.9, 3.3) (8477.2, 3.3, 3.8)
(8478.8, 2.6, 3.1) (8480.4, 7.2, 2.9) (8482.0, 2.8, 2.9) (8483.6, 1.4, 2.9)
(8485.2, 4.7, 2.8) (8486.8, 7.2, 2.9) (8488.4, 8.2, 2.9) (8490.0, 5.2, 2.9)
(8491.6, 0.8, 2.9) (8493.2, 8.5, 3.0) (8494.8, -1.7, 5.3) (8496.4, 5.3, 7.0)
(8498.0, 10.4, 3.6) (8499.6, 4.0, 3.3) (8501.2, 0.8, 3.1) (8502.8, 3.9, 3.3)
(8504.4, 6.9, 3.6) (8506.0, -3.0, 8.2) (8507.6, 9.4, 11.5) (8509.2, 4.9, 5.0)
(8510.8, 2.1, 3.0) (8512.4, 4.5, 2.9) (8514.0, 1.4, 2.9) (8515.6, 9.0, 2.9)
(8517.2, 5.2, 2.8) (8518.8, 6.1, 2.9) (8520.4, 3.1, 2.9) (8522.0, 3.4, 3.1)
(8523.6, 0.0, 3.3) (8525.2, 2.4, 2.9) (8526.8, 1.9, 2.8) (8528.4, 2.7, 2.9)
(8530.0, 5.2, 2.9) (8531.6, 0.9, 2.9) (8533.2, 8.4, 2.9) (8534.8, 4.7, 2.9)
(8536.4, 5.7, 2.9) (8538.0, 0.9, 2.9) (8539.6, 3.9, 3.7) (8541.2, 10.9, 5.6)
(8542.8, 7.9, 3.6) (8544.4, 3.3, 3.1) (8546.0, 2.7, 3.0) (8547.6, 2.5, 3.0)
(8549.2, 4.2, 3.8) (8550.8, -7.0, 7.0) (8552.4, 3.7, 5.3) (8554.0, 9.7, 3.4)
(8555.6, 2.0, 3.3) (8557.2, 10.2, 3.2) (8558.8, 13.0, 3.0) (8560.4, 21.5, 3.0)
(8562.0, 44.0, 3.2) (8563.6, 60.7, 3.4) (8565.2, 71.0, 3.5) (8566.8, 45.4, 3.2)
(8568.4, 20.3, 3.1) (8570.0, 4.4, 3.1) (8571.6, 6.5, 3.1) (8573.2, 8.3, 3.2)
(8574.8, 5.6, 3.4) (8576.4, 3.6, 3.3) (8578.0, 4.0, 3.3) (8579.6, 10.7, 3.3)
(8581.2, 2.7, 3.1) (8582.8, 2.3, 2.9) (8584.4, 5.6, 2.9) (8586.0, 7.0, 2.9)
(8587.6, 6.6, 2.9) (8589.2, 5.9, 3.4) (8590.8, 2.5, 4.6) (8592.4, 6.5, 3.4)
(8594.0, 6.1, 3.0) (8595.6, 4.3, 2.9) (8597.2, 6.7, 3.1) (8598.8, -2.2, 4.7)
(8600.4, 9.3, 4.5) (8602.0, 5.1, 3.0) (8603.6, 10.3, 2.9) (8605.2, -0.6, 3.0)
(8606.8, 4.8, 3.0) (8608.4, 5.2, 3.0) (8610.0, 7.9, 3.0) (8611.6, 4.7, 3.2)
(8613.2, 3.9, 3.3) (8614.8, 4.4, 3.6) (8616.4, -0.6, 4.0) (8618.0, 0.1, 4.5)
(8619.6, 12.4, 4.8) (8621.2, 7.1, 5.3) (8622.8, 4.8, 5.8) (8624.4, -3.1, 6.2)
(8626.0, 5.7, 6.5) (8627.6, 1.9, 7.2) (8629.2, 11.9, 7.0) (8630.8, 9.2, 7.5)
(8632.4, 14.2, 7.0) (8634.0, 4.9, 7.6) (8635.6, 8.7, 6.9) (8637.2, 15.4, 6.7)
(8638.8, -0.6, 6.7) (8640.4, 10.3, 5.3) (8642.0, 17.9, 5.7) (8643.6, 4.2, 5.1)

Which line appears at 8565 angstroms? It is H-beta 4861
